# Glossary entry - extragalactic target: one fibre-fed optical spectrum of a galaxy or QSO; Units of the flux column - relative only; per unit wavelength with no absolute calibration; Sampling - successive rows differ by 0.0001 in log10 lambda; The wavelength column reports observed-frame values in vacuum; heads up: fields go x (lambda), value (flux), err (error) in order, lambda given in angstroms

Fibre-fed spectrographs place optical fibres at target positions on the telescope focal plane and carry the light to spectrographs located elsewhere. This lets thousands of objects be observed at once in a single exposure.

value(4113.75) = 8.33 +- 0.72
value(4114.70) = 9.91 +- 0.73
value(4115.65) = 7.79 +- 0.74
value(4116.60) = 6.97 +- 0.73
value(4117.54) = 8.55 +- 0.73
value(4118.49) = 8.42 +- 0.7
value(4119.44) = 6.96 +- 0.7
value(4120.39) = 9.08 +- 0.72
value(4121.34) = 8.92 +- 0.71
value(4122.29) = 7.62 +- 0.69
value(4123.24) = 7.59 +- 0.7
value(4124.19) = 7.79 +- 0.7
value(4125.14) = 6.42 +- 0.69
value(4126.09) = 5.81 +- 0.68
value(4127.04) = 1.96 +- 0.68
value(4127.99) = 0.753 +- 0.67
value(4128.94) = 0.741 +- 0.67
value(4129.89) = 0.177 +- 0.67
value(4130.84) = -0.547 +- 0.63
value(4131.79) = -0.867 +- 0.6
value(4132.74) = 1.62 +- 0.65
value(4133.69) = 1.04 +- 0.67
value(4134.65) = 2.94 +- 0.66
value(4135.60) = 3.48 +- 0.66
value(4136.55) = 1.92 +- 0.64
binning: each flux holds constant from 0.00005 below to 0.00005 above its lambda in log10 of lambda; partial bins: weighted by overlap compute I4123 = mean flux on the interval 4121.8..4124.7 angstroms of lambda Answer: 7.65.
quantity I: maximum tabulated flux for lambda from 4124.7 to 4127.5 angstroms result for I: 6.42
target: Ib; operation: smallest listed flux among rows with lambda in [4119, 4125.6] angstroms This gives 6.42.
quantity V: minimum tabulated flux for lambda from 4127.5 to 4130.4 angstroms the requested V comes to 0.177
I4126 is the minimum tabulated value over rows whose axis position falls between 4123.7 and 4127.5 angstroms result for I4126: 1.96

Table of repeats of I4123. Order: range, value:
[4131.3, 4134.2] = 0.612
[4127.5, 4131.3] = 0.291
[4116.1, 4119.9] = 7.73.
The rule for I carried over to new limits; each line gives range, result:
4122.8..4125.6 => 7.79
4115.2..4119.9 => 8.55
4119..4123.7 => 9.08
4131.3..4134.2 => 1.62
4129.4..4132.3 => 0.177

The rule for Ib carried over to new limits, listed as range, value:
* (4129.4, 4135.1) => -0.867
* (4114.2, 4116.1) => 7.79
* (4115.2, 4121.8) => 6.96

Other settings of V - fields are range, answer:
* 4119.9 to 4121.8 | 8.92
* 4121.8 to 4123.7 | 7.59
